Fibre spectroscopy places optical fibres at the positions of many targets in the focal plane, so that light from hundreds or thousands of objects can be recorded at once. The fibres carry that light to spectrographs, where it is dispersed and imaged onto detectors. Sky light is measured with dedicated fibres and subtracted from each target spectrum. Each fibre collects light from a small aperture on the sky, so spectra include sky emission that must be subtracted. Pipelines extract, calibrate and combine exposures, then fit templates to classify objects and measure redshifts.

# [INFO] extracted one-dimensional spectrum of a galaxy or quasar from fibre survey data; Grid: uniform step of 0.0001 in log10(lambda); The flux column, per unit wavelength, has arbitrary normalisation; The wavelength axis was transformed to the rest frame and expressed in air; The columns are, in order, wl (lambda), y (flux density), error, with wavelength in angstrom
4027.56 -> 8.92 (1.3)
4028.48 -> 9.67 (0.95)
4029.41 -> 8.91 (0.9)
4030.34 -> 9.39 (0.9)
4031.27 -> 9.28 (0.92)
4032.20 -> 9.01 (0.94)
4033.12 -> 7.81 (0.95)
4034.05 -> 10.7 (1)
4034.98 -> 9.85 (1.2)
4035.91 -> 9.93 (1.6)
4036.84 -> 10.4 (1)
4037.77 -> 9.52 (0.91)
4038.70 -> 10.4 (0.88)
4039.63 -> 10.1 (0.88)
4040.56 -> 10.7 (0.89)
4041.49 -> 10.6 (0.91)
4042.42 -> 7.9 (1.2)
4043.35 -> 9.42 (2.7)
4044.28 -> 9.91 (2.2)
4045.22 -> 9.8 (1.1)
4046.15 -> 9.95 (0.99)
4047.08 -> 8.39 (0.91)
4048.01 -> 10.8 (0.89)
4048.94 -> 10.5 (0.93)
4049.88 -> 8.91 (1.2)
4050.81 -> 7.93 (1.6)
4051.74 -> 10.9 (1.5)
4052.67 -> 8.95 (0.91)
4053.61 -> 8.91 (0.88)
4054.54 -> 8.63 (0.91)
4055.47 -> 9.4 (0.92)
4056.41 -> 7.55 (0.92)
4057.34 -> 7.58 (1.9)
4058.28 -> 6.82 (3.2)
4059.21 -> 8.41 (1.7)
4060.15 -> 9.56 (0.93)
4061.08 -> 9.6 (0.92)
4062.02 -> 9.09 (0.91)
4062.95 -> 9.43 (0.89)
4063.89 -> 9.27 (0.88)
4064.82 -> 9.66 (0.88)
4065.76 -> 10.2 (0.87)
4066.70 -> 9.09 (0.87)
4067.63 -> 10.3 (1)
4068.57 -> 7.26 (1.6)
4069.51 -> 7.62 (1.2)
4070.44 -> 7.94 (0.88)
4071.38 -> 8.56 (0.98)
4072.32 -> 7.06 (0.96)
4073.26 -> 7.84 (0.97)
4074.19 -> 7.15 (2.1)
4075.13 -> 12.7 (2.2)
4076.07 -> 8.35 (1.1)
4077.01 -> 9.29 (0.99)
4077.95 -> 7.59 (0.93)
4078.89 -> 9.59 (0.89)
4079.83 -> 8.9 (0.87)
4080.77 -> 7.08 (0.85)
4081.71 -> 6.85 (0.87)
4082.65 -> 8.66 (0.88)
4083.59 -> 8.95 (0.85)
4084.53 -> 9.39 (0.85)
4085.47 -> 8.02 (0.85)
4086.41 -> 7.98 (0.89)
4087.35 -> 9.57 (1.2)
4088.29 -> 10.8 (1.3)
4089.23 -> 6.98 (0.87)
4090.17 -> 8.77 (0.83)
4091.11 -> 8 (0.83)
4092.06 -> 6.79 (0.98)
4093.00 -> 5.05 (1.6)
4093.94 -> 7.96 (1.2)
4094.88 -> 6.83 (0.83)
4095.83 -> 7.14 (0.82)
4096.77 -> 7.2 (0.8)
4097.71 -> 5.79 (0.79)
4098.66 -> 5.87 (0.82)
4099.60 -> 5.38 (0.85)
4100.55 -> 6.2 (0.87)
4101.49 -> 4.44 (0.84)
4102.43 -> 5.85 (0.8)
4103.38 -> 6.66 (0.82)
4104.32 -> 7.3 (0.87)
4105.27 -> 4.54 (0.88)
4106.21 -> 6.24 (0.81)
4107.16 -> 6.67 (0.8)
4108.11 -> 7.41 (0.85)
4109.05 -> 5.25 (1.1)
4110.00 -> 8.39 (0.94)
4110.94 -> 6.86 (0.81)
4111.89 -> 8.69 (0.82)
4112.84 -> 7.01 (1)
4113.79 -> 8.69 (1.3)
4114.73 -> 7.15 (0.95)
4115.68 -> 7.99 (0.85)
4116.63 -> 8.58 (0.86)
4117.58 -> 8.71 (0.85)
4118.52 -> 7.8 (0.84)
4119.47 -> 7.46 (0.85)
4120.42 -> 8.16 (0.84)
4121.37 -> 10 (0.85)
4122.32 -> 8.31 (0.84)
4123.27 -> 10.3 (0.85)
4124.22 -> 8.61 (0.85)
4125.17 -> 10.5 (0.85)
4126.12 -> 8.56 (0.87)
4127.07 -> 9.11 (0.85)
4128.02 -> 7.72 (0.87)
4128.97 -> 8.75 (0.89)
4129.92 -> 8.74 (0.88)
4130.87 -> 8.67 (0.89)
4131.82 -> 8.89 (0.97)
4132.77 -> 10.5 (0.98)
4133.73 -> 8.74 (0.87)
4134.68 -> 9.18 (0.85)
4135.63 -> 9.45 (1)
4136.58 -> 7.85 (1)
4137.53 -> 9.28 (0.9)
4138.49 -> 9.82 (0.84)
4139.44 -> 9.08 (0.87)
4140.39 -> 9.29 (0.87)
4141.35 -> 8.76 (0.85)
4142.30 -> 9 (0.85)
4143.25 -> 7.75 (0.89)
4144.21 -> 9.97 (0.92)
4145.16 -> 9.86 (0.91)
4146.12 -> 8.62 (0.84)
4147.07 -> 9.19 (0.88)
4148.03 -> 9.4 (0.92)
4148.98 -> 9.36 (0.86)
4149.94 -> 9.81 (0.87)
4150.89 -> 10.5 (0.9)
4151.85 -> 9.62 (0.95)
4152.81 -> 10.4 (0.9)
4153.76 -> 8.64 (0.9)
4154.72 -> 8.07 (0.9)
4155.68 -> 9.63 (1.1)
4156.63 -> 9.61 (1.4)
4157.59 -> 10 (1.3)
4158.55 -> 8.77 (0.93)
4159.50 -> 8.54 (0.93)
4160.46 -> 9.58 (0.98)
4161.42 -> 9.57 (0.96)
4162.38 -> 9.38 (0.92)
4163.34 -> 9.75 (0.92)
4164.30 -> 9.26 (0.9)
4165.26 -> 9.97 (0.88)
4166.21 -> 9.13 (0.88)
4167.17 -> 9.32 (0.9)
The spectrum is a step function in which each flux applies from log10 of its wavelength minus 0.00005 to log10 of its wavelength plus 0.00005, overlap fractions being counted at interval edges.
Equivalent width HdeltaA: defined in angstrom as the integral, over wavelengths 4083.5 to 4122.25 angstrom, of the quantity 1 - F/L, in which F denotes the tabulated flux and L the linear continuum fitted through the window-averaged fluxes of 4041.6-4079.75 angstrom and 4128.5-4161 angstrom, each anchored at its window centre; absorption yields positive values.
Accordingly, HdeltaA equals 7.31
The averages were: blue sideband 8.96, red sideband 9.22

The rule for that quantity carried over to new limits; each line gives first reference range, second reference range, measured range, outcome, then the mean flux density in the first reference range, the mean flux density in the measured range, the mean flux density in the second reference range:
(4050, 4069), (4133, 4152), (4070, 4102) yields 4.4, 8.93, 7.78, 9.23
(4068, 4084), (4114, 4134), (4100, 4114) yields 3.2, 8.32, 6.63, 8.73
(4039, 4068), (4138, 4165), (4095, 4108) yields 4.4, 9.3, 6.15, 9.33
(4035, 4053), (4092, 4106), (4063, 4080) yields -1.8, 9.75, 8.81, 6.19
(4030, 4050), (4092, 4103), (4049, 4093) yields -4.9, 9.71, 8.63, 6.19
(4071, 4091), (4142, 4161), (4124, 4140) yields 0.1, 8.57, 9.04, 9.32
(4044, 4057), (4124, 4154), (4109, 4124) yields 1.7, 9.3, 8.17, 9.19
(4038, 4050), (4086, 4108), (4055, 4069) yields -0.1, 9.81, 8.88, 6.87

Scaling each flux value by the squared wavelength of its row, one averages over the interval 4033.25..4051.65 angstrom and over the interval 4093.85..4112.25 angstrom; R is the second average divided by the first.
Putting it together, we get 0.69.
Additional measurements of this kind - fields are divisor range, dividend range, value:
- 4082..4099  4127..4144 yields 1.18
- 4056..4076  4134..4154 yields 1.11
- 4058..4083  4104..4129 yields 0.94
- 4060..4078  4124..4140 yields 1.05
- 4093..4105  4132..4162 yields 1.51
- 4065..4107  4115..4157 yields 1.20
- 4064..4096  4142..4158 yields 1.16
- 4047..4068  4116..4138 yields 1.00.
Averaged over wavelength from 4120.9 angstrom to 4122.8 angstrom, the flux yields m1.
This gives 9.15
